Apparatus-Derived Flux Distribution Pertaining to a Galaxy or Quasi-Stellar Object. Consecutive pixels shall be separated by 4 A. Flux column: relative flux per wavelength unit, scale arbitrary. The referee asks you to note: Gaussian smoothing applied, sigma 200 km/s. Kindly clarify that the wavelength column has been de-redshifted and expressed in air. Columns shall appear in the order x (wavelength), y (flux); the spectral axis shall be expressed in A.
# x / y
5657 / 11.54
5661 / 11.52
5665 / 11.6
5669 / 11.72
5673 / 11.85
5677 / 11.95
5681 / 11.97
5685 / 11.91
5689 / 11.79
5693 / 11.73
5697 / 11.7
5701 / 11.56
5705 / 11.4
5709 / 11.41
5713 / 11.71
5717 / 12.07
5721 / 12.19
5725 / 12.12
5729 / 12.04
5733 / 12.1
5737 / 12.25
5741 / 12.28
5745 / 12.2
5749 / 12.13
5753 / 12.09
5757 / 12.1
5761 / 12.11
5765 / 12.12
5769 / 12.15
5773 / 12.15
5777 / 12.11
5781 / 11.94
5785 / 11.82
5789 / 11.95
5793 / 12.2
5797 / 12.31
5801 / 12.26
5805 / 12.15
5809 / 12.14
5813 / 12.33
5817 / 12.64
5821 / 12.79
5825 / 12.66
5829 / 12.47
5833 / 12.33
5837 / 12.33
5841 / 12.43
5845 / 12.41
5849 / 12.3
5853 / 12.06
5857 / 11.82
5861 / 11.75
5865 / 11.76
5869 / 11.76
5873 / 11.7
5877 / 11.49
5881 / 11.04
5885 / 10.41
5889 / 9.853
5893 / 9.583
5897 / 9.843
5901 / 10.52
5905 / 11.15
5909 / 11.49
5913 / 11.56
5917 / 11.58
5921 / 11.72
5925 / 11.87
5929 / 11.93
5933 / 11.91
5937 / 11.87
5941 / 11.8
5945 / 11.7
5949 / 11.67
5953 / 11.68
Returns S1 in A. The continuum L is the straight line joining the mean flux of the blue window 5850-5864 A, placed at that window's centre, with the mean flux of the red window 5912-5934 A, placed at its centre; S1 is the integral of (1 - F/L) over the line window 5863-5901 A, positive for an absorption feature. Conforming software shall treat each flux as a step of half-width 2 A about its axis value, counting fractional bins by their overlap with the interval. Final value 3.3 A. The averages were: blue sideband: 11.9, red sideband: 11.8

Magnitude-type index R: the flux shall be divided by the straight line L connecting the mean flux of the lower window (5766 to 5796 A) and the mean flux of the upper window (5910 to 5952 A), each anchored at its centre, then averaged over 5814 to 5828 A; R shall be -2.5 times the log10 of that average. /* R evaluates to -0.060 mag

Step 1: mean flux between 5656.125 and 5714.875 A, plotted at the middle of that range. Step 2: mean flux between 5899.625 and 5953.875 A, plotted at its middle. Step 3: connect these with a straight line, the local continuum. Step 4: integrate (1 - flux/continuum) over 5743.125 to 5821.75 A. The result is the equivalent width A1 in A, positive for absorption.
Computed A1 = -3.5 A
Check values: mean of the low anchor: 11.7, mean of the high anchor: 11.6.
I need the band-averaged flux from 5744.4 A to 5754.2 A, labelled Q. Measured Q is 12.1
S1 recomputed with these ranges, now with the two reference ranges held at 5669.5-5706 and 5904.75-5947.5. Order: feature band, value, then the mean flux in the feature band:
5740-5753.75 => -0.5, 12.2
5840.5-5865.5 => -0.7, 12.1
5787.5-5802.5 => -0.6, 12.2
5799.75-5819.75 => -1.0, 12.3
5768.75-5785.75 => -0.4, 12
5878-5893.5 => 1.8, 10.4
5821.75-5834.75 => -0.9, 12.5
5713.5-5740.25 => -0.8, 12.1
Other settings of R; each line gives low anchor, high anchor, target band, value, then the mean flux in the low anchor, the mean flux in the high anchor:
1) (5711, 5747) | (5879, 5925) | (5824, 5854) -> -0.10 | 12.1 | 10.8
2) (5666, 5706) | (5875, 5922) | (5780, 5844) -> -0.10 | 11.8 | 10.8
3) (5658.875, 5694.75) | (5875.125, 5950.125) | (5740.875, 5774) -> -0.05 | 11.8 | 11.2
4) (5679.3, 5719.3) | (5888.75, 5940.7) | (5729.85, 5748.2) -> -0.05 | 11.7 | 11.2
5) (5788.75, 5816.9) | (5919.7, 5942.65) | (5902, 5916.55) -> 0.05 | 12.2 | 11.9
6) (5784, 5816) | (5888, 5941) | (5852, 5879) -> -0.01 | 12.2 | 11.2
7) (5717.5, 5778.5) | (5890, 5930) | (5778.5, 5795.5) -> -0.01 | 12.1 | 11.1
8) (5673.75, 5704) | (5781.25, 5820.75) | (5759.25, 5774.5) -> 0.00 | 11.8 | 12.2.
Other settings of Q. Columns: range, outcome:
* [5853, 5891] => 11.3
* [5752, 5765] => 12.1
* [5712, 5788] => 12.1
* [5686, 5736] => 11.8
